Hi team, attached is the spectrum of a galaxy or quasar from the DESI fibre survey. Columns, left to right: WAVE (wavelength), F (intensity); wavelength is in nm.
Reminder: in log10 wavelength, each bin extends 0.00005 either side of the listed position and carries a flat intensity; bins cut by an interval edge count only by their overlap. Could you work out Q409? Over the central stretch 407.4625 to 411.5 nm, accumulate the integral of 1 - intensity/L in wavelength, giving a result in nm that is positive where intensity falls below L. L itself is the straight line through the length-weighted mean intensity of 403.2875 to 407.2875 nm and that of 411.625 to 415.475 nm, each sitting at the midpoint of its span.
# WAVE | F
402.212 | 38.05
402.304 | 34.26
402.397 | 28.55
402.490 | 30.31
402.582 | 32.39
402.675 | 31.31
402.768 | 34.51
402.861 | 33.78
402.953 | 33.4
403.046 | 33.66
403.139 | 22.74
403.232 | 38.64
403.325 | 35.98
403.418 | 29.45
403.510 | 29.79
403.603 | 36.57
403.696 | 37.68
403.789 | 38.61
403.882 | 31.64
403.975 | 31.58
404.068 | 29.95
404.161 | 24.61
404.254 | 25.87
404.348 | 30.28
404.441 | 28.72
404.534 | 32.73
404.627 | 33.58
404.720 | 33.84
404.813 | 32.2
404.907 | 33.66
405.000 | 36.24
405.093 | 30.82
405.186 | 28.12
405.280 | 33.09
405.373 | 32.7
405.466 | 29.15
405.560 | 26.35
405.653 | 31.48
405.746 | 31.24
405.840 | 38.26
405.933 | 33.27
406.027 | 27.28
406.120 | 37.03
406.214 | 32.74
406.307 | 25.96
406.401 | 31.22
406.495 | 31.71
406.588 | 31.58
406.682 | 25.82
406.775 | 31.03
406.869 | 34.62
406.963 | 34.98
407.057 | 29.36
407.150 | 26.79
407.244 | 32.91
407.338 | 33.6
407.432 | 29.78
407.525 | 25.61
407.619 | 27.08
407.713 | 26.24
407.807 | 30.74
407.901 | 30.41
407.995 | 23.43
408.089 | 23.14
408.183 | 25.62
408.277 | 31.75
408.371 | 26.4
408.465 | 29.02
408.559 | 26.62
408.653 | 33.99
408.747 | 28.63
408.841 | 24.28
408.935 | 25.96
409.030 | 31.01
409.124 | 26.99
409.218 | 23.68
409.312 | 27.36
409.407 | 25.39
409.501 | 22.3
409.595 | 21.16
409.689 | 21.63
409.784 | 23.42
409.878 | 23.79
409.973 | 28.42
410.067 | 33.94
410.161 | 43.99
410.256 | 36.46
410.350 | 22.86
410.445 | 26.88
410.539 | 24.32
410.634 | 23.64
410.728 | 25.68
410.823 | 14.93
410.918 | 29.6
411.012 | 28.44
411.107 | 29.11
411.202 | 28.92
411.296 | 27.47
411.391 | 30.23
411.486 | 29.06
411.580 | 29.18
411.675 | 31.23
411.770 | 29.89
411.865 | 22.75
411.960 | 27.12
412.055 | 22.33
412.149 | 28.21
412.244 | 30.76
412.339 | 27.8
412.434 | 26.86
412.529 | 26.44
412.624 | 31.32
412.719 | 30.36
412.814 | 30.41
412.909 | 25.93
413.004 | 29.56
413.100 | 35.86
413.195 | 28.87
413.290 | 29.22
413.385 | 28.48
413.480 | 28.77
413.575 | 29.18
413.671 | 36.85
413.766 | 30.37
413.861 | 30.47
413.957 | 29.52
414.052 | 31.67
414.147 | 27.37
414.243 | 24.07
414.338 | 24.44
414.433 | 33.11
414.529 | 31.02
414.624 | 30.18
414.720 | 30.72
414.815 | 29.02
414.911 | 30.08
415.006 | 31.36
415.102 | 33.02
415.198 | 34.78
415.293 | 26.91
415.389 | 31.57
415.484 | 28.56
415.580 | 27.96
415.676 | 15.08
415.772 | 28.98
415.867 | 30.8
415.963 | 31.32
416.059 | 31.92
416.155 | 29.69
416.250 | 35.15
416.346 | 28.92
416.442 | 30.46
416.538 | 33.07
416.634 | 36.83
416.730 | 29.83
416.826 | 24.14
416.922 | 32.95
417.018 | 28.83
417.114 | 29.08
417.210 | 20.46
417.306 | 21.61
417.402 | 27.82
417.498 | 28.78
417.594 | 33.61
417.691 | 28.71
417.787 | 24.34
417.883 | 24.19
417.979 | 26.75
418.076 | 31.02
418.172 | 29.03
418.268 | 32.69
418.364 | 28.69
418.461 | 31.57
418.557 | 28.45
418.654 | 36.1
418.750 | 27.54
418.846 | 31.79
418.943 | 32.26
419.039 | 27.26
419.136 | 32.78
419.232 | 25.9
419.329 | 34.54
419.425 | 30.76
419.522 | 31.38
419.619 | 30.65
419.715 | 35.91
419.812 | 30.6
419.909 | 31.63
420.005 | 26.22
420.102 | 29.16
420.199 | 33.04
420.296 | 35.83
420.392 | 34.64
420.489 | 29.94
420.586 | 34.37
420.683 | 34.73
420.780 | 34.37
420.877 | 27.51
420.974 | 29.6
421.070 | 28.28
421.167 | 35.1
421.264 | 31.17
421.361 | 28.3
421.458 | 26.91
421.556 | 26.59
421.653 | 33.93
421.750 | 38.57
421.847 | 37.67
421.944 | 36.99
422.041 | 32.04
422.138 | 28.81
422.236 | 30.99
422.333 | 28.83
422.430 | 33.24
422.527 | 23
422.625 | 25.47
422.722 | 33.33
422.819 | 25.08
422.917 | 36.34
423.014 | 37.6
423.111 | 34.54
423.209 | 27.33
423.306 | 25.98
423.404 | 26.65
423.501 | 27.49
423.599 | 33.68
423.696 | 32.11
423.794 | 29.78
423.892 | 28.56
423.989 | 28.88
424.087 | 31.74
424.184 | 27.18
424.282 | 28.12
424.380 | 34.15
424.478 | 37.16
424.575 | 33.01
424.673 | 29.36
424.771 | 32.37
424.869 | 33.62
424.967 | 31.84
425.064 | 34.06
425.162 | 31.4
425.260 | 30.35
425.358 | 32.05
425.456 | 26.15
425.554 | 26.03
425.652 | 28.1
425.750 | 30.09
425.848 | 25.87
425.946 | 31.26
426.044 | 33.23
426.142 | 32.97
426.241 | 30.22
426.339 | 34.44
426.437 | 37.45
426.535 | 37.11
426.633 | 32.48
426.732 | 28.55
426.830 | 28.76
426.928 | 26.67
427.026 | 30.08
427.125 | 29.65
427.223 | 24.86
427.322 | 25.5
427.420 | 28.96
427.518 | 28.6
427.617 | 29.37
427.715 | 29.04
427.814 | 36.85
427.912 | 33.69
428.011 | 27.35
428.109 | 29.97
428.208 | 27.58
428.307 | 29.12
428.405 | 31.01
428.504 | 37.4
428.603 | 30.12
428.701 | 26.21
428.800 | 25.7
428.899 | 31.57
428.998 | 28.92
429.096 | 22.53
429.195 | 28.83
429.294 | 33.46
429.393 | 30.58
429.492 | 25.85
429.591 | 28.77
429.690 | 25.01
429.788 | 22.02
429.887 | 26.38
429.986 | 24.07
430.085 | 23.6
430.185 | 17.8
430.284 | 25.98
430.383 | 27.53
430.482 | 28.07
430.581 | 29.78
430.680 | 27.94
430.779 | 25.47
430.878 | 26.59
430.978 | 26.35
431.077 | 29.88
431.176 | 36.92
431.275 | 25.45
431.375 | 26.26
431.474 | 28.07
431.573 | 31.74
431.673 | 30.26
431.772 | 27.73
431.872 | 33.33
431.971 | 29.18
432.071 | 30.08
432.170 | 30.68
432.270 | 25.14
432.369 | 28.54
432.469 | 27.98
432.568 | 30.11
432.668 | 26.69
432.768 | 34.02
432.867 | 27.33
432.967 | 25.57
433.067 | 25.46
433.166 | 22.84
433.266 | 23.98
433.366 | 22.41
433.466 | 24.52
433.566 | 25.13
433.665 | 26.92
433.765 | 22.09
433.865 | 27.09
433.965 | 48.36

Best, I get 0.44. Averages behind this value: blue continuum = 31.6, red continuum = 29.4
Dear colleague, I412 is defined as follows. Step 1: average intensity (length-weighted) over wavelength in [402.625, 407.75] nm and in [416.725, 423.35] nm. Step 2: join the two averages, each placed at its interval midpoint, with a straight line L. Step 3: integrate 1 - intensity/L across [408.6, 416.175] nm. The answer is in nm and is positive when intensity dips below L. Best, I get 0.62 nm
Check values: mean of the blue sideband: 31.5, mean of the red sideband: 30.4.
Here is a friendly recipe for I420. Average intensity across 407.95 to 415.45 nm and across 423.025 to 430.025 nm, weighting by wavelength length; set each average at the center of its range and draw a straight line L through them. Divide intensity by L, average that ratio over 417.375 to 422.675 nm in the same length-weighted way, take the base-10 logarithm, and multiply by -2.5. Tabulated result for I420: -0.06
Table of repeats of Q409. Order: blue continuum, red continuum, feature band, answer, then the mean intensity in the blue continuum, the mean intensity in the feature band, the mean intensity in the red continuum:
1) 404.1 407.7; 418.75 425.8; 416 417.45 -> 0.074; 30.9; 29.4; 31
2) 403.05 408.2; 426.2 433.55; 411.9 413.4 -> 0.076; 30.9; 28.7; 28.5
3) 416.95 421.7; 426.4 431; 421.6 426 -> -0.236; 30.1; 30.9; 28.5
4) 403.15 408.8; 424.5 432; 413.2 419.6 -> 0.103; 30.8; 29.6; 29.3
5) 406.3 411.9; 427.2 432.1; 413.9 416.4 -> -0.122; 28.1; 29.5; 28.4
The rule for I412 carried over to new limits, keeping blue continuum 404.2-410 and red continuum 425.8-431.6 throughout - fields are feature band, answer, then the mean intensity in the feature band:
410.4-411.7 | 0.10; 27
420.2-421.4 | -0.13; 32.1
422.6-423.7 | -0.06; 30.5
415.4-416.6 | -0.02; 29.5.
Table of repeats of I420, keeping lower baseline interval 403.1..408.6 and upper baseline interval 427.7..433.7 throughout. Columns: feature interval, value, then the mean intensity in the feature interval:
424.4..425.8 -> -0.09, 31.2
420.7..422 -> -0.11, 32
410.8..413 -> 0.08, 27.9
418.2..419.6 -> -0.06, 30.8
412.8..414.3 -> 0.00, 29.7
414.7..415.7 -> 0.01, 29.3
